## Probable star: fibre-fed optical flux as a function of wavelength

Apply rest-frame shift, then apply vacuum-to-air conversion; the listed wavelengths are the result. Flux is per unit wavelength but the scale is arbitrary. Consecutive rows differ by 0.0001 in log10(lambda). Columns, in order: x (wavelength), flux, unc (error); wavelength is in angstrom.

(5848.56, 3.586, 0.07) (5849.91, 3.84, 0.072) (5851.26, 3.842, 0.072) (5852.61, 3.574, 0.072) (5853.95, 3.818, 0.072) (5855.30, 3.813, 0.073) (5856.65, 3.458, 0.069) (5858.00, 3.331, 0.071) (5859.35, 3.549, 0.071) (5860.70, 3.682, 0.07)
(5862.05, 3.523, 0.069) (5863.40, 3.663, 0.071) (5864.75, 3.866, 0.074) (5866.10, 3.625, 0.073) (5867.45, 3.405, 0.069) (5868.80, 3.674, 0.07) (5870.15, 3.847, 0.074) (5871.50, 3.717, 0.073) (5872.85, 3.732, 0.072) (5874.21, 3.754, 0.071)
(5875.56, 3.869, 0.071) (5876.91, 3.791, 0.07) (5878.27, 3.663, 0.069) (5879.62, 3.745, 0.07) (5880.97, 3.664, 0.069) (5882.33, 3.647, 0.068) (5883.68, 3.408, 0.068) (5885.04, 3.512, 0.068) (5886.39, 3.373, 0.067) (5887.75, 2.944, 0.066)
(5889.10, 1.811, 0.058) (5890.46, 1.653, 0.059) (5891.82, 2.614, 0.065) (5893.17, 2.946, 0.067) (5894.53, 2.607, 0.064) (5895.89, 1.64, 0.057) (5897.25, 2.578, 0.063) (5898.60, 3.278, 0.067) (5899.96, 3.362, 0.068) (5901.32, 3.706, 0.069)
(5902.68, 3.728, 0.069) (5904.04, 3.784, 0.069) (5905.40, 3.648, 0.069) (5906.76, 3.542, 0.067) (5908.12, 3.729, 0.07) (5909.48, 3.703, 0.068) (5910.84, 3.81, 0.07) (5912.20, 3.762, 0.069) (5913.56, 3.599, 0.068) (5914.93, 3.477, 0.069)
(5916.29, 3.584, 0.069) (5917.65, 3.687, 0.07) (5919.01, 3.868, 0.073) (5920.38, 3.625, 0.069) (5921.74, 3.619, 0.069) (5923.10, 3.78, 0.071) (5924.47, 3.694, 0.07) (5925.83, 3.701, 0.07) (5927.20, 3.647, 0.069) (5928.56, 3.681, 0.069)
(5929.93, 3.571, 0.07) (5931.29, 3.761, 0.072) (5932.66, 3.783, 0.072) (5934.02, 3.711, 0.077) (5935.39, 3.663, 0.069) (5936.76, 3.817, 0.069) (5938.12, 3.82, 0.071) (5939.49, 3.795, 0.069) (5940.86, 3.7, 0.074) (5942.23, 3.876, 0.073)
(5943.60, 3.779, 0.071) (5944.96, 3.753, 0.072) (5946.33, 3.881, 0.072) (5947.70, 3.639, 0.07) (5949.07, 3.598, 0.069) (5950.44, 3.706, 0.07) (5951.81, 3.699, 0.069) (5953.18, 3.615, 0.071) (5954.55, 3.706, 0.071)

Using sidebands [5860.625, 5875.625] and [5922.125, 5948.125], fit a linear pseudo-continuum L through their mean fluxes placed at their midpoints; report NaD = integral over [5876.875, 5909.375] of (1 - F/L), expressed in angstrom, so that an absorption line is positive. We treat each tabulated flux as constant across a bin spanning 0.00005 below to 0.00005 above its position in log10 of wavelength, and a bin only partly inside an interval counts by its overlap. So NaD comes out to 4.64 angstrom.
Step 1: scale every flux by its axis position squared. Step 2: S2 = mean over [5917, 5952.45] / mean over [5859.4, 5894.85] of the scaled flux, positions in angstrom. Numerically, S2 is 1.12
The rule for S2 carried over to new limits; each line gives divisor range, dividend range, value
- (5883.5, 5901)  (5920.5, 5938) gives 1.37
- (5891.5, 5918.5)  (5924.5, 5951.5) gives 1.12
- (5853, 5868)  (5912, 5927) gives 1.04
